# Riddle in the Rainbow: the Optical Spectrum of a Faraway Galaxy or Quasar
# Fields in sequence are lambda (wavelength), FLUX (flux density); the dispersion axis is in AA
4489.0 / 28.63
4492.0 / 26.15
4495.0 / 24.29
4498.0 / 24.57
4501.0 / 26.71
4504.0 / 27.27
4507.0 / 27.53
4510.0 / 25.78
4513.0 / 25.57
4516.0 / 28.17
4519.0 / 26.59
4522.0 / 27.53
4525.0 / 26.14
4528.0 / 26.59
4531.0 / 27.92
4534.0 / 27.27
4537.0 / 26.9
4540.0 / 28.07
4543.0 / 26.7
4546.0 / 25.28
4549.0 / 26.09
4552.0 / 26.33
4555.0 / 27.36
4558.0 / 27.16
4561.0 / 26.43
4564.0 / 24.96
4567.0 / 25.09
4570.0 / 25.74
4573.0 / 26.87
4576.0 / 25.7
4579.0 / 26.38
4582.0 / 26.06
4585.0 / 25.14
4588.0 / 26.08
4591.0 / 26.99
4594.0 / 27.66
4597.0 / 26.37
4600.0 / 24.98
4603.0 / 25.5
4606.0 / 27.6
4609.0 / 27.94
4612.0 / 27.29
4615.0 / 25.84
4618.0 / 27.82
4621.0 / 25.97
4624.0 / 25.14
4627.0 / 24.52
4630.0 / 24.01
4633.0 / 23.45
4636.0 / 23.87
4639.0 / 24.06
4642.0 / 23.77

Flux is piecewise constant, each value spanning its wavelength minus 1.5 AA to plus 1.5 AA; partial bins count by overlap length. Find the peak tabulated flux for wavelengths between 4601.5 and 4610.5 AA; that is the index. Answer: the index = 27.94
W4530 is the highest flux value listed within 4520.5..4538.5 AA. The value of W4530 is 27.92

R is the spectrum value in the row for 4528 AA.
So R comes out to 26.59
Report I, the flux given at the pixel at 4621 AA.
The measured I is 25.97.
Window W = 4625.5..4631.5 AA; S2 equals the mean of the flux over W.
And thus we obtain 24.3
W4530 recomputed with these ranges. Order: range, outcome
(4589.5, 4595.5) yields 27.66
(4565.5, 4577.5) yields 26.87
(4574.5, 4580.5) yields 26.38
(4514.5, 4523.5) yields 28.17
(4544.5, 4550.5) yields 26.09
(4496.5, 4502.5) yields 26.71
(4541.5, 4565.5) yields 27.36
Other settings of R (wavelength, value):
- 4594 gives 27.66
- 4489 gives 28.63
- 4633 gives 23.45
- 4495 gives 24.29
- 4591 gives 26.99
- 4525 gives 26.14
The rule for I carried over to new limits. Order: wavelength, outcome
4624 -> 25.14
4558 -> 27.16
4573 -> 26.87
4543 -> 26.7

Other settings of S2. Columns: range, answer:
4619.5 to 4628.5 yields 25.2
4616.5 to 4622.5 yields 26.9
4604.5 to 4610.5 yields 27.8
